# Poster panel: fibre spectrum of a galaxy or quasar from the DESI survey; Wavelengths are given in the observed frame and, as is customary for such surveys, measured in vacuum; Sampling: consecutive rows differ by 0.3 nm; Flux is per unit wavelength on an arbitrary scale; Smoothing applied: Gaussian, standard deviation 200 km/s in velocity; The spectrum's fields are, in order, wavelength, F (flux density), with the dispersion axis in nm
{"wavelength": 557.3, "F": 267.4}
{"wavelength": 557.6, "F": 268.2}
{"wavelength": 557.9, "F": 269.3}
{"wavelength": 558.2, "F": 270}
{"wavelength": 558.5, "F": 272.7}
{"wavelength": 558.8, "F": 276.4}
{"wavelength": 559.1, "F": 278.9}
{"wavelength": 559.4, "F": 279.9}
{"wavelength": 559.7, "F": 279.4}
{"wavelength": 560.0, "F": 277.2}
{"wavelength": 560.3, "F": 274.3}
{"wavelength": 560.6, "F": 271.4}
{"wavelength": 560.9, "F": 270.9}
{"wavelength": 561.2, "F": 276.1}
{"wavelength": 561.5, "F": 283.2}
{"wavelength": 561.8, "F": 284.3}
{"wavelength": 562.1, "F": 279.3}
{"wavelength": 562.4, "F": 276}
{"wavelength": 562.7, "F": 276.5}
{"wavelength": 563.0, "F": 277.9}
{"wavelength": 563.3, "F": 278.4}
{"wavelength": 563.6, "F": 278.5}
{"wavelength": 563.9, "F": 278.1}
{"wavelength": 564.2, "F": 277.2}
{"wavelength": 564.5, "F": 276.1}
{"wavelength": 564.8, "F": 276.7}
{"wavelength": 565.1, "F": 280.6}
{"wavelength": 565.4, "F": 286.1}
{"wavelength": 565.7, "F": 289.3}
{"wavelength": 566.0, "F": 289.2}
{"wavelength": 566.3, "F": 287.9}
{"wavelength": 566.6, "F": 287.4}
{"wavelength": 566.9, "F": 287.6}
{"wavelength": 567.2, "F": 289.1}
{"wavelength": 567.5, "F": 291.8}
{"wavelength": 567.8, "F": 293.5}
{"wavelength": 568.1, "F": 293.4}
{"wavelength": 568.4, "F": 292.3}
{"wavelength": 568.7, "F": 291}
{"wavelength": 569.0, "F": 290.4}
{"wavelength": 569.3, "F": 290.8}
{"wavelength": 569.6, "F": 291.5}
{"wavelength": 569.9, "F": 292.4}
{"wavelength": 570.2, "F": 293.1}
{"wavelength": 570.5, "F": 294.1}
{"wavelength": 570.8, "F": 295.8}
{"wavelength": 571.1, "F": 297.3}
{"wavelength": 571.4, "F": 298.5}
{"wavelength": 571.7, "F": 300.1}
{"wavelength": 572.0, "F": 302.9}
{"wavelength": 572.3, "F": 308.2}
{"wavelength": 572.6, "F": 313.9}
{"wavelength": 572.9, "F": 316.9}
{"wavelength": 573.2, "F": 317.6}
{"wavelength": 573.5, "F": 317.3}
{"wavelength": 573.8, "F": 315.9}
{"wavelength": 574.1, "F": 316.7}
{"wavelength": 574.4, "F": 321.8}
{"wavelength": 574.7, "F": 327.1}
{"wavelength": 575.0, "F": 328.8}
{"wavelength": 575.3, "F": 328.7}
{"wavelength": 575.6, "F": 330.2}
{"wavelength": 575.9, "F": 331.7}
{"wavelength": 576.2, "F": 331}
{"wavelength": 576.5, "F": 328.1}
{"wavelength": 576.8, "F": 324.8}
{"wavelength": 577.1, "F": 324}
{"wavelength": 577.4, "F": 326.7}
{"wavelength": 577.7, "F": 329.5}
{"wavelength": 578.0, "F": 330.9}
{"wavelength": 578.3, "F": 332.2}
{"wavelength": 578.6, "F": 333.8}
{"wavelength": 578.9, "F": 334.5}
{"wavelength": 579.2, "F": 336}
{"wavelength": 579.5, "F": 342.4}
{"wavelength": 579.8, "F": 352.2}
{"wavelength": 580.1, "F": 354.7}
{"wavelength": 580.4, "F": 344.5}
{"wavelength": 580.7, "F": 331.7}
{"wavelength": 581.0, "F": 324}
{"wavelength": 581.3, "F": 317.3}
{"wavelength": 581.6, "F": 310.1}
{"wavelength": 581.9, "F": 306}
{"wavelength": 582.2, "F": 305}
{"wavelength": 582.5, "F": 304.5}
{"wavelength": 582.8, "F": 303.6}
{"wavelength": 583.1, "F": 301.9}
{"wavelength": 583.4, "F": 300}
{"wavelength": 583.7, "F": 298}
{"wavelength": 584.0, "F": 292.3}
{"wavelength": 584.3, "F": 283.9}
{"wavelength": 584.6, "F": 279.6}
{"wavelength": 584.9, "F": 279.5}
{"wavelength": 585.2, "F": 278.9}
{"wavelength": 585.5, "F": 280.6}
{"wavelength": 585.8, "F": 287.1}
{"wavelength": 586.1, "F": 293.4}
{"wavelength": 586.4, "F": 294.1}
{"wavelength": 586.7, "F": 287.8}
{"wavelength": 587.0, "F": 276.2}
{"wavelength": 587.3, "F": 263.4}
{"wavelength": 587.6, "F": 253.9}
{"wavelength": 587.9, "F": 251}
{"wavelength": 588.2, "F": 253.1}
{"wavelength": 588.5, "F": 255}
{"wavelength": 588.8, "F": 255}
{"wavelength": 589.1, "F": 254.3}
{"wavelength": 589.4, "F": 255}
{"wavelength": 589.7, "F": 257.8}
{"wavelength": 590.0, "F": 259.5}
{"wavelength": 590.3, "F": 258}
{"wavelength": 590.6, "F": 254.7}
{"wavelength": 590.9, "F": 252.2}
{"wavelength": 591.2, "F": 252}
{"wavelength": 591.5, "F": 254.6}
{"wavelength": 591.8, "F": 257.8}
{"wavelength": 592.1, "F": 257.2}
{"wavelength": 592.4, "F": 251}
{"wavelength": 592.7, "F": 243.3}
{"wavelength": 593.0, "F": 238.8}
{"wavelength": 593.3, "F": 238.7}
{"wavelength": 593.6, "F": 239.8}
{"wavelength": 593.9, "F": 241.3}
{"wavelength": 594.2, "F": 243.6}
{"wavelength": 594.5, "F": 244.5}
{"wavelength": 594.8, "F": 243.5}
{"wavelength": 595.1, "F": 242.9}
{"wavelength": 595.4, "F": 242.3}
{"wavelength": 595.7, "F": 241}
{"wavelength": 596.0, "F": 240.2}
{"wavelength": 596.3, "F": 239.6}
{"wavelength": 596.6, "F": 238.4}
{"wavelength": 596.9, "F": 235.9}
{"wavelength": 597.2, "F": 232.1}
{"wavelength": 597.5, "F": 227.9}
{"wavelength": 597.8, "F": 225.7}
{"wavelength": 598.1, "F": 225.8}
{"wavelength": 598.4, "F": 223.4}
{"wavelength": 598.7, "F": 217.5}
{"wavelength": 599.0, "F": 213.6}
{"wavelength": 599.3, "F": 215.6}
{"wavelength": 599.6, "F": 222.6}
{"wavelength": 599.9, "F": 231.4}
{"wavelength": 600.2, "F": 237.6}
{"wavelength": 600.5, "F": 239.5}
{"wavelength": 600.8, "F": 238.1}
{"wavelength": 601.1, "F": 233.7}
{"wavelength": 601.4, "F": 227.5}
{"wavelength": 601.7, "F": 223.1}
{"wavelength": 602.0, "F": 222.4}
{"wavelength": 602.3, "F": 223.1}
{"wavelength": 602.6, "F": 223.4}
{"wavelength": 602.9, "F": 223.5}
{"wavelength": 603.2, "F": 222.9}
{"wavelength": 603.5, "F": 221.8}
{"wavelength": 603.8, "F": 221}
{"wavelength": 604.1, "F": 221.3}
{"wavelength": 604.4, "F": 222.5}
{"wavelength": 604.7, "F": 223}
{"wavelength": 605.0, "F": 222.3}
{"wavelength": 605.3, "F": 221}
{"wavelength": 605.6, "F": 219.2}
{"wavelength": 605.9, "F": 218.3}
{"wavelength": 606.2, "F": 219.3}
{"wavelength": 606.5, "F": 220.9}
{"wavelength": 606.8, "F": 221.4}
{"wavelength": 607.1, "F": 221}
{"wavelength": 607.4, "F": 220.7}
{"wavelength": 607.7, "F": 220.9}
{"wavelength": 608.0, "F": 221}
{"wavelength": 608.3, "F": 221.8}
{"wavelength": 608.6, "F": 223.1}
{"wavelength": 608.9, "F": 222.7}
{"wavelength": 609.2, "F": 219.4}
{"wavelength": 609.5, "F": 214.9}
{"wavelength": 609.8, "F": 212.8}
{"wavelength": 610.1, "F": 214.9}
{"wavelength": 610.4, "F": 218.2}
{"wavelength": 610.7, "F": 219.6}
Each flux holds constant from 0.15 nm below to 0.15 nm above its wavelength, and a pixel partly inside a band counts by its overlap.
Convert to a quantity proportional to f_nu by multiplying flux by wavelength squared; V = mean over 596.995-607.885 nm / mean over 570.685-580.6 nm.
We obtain 0.8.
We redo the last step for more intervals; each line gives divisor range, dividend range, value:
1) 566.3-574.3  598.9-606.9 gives 0.84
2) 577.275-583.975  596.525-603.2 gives 0.75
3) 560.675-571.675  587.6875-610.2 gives 0.91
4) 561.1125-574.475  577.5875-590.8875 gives 1.07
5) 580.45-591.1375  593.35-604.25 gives 0.86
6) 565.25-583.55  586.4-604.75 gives 0.83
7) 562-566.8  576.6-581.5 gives 1.25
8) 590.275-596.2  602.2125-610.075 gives 0.93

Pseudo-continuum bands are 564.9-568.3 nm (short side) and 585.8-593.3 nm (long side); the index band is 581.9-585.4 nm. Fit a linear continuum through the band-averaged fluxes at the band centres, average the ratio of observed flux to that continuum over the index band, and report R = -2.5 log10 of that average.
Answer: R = -0.103 mag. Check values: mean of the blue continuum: 289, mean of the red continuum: 260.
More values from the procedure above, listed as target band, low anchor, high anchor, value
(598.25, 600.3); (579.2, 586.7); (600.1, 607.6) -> 0.09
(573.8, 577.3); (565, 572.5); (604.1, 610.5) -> -0.17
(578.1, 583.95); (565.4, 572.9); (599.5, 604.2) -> -0.19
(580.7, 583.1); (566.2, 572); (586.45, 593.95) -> -0.15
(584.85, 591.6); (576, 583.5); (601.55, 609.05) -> 0.10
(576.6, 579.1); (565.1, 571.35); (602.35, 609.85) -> -0.20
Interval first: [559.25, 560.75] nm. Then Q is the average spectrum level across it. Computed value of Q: 276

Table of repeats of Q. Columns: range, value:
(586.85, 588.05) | 261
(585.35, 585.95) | 284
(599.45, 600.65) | 233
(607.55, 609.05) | 222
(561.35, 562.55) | 281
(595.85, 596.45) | 240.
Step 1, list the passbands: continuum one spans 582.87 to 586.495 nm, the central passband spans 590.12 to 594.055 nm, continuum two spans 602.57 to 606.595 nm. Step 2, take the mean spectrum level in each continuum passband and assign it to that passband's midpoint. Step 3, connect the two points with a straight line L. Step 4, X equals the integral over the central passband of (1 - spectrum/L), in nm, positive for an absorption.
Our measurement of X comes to 0.22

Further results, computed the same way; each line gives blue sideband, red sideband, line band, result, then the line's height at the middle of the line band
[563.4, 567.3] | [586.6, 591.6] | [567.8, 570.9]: -0.150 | 279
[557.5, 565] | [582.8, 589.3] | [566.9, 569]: -0.112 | 277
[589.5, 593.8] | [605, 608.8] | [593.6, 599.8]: 0.208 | 241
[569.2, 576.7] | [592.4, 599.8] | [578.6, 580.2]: -0.289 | 290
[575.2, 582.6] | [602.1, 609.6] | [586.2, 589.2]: 0.294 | 294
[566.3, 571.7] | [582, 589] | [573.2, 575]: -0.195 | 289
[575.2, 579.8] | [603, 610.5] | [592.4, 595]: 0.267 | 270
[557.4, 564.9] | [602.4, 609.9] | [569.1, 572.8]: -0.480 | 264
